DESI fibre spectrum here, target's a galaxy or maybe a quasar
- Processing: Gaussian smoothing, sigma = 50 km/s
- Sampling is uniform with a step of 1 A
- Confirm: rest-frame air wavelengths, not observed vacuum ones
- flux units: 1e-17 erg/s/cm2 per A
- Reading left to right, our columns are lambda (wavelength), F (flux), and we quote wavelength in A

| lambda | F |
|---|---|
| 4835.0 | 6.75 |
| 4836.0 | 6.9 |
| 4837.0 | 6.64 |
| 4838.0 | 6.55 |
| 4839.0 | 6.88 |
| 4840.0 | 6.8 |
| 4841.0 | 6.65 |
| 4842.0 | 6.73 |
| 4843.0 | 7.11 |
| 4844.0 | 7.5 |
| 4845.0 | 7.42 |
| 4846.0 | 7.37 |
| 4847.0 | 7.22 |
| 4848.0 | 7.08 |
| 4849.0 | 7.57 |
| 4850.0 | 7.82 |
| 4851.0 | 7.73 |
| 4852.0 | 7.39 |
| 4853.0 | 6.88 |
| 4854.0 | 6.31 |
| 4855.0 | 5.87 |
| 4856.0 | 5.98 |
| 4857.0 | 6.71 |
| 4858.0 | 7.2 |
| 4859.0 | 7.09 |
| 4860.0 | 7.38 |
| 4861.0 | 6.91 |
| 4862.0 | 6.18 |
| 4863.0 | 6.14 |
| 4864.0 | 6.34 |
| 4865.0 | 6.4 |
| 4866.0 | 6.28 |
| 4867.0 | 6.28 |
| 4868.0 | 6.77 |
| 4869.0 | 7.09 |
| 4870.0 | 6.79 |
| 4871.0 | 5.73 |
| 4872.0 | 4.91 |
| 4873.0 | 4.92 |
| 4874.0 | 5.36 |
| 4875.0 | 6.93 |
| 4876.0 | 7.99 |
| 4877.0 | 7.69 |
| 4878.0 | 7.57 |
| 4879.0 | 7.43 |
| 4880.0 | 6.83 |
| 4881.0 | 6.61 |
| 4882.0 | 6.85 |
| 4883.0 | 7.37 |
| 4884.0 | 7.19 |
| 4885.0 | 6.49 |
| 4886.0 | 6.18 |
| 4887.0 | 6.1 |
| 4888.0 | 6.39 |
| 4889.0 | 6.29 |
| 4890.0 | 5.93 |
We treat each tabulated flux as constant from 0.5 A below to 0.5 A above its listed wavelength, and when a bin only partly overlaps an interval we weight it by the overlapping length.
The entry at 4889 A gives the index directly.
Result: 6.29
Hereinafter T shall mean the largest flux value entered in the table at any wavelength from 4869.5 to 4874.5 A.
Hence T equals 6.79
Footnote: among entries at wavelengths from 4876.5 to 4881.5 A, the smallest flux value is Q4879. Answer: 6.61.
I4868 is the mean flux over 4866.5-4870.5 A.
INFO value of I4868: 6.73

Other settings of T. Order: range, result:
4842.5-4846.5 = 7.5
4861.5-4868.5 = 6.77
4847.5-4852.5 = 7.82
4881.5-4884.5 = 7.37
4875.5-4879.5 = 7.99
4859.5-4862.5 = 7.38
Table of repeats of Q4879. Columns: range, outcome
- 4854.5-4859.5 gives 5.87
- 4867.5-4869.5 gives 6.77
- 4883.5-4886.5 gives 6.18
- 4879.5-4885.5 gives 6.49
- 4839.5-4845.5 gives 6.65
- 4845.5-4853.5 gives 6.88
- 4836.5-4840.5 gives 6.55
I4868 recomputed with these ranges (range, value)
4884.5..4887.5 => 6.26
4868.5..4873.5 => 5.89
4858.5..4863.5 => 6.74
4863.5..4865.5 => 6.37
